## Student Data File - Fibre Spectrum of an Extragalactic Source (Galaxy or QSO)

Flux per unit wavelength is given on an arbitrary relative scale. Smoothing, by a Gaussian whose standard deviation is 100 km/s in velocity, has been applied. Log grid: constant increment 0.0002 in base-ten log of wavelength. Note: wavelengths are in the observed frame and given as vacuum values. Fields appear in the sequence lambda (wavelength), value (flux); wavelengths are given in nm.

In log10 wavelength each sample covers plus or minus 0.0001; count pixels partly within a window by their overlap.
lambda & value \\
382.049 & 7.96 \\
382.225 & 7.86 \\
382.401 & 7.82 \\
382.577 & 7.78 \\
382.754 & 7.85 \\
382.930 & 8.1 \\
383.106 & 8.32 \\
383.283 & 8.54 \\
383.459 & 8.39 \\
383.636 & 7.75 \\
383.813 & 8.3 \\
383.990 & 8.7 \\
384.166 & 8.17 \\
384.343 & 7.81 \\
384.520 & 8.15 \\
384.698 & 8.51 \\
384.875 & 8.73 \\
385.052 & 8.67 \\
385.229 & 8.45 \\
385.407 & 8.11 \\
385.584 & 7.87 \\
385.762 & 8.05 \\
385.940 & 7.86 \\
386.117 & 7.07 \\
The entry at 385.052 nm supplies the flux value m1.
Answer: 8.67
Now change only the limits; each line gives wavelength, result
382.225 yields 7.86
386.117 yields 7.07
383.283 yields 8.54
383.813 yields 8.3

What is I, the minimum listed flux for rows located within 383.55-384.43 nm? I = 7.75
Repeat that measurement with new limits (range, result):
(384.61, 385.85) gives 7.87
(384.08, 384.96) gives 7.81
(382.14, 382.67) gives 7.78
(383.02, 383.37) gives 8.32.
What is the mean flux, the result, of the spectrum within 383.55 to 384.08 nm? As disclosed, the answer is 8.26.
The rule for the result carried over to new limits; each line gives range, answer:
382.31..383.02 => 7.89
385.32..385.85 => 8.01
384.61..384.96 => 8.62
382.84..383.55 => 8.34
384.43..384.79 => 8.32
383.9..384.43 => 8.24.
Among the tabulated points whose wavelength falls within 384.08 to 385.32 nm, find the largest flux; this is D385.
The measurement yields 8.73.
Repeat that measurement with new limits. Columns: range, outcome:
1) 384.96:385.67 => 8.67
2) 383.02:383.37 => 8.54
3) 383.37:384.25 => 8.7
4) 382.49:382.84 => 7.85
